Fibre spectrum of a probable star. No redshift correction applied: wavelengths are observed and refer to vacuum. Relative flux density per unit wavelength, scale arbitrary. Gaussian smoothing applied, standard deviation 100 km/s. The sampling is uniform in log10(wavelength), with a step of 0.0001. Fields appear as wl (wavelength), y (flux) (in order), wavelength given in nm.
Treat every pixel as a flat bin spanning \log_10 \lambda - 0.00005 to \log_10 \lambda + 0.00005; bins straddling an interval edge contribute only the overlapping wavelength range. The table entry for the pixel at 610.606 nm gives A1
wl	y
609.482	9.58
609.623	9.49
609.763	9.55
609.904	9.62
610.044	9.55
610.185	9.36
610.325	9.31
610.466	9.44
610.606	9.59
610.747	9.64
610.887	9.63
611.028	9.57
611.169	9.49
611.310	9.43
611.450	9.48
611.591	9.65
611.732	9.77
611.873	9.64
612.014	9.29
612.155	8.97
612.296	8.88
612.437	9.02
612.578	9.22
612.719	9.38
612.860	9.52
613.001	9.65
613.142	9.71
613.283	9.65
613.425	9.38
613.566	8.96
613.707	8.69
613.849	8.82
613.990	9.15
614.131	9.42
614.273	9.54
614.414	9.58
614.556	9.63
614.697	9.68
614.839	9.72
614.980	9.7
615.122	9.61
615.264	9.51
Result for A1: 9.59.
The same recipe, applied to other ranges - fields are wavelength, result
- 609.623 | 9.49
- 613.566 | 8.96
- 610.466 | 9.44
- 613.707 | 8.69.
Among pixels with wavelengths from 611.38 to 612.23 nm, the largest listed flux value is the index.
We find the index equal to 9.77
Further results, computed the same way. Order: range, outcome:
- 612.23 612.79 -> 9.38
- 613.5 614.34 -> 9.54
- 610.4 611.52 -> 9.64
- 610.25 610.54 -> 9.44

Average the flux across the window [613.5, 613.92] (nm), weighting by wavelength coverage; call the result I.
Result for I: 8.82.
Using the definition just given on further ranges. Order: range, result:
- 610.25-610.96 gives 9.53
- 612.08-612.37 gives 8.93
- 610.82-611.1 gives 9.58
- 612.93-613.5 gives 9.59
